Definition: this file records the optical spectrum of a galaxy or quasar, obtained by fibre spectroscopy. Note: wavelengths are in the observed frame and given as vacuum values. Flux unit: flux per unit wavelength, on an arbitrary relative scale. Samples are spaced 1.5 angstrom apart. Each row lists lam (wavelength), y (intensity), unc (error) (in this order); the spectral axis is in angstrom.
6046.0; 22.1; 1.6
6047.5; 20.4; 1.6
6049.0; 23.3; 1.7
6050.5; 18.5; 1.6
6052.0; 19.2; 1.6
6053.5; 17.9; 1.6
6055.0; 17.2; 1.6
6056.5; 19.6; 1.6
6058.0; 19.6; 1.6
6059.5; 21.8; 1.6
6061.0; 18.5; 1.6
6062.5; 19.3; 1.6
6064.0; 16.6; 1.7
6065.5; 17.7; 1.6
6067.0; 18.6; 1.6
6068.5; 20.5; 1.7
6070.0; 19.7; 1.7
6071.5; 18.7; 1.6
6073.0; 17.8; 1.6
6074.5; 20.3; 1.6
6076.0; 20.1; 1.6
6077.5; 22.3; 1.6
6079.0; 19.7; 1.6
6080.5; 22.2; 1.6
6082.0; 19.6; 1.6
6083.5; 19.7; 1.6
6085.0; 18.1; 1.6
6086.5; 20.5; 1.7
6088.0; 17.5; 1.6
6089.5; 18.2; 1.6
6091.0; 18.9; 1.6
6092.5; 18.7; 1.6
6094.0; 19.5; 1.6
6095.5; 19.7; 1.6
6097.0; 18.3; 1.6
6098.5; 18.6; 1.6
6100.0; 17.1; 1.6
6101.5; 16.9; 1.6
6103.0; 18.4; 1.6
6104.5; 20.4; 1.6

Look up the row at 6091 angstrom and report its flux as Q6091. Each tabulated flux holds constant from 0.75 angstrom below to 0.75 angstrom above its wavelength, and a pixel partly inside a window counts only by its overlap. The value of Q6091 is 18.9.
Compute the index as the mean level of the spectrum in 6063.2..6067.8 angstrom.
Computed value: 17.7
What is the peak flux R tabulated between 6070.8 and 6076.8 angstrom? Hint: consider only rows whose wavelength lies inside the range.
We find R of 20.3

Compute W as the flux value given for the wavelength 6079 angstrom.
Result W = 19.7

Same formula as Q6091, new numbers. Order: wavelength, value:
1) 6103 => 18.4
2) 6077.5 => 22.3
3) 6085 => 18.1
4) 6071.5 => 18.7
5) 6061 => 18.5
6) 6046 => 22.1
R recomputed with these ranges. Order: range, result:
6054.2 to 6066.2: 21.8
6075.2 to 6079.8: 22.3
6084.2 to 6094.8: 20.5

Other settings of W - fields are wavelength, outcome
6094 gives 19.5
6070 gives 19.7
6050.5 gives 18.5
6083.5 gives 19.7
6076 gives 20.1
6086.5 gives 20.5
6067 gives 18.6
